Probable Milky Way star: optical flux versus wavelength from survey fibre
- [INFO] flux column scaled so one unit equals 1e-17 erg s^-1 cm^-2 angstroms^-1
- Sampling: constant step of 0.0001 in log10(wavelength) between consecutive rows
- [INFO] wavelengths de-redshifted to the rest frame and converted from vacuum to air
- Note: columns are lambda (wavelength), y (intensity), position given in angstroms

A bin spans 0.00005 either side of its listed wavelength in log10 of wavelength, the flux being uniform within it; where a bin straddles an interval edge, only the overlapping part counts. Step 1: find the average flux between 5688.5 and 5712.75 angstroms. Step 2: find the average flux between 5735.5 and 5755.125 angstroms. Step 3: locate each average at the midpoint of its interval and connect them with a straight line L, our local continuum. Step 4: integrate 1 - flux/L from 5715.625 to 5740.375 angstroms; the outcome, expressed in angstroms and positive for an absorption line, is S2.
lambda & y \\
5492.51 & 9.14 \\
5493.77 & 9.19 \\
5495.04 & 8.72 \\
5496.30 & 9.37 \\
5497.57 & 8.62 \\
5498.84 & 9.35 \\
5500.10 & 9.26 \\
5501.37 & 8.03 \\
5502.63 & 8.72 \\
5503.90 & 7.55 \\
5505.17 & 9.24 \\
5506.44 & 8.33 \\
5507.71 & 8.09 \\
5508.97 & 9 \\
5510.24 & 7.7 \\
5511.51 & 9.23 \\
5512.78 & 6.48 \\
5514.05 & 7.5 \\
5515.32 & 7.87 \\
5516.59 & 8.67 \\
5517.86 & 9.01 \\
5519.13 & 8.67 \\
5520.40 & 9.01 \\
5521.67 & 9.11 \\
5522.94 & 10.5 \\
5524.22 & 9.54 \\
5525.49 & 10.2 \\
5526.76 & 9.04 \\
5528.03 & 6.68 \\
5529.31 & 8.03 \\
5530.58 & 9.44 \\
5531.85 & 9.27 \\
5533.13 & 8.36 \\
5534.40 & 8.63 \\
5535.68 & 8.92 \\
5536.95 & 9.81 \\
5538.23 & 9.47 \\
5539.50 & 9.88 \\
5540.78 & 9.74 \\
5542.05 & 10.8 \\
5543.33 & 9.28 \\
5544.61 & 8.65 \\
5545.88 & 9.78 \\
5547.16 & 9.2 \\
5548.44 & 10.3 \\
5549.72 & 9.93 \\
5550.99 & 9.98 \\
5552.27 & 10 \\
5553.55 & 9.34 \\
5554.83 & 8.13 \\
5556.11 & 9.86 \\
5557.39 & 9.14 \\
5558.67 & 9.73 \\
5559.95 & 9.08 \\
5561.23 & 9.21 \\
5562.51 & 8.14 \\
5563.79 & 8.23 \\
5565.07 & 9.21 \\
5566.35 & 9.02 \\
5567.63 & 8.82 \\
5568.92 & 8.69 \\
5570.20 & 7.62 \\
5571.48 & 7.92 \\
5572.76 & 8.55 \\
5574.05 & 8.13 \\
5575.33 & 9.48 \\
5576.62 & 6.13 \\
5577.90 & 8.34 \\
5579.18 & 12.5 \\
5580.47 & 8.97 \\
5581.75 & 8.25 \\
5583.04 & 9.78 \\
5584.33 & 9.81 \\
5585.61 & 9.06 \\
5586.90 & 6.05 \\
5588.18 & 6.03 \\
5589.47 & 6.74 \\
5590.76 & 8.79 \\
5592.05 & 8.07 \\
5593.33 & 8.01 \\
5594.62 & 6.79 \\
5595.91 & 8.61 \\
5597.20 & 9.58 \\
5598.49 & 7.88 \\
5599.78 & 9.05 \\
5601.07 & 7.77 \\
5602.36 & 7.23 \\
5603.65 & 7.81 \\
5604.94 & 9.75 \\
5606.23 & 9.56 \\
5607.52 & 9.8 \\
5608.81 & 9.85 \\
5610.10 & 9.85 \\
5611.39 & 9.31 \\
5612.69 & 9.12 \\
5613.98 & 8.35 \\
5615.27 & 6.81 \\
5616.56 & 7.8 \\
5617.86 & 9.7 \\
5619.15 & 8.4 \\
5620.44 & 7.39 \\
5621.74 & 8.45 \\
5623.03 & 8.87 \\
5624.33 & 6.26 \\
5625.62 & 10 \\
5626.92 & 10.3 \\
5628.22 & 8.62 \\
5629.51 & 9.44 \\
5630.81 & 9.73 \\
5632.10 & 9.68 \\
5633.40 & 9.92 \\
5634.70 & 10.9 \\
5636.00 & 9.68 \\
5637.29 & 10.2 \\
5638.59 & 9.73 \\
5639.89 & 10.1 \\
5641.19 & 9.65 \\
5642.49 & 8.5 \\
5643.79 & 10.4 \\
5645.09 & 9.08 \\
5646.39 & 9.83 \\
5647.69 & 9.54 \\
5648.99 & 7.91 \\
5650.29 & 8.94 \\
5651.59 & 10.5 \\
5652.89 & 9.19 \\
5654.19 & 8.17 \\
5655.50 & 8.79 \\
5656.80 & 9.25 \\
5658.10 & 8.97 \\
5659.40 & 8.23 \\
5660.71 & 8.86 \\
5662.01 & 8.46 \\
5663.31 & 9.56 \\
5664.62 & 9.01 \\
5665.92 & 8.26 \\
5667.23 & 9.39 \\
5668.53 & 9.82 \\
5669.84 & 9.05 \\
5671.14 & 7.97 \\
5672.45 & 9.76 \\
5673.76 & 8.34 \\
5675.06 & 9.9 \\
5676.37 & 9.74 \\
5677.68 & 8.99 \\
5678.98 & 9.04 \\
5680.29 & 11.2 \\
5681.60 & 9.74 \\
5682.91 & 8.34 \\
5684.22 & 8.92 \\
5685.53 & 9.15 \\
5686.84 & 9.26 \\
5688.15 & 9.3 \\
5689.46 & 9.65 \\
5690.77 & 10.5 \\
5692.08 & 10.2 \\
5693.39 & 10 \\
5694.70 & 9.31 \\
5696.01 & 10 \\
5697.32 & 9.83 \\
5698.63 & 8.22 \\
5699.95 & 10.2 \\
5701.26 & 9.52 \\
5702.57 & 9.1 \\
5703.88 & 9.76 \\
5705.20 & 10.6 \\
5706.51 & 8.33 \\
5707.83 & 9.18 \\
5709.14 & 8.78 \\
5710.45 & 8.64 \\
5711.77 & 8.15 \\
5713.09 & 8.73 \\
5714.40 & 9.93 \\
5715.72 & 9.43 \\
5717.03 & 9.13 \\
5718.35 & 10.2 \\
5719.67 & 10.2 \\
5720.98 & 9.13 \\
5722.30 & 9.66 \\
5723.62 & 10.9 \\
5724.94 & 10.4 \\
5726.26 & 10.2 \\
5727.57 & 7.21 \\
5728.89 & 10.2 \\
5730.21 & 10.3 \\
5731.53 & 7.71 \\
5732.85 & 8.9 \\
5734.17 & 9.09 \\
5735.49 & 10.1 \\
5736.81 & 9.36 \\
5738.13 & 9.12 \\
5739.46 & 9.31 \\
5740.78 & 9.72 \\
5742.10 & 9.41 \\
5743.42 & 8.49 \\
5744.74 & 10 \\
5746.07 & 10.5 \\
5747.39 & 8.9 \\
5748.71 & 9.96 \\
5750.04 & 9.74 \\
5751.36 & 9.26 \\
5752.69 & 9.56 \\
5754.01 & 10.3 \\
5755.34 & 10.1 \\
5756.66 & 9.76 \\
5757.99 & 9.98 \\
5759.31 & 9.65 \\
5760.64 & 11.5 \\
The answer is 0.0 angstroms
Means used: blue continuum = 9.43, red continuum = 9.57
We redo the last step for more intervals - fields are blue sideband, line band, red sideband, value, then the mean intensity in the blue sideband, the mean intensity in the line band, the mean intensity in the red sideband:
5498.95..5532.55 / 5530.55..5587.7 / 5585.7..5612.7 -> -3.9 angstroms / 8.63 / 9.07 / 8.36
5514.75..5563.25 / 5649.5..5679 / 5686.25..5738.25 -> 1.1 angstroms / 9.22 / 9.05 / 9.47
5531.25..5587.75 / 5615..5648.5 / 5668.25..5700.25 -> 0.3 angstroms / 9.06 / 9.21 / 9.44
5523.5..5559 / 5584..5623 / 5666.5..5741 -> 4.1 angstroms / 9.32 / 8.38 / 9.41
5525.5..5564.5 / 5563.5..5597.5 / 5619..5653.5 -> 3.1 angstroms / 9.22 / 8.4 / 9.32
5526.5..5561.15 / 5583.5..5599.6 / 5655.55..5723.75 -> 2.2 angstroms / 9.28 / 8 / 9.33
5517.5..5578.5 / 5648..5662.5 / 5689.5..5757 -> 0.7 angstroms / 9.04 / 8.87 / 9.52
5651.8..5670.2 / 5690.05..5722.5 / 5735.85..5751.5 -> -0.7 angstroms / 8.96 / 9.47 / 9.5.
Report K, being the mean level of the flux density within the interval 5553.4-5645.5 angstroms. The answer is 8.81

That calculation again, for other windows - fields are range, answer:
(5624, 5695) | 9.35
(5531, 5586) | 9.14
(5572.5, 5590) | 8.42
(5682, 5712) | 9.37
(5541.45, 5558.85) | 9.57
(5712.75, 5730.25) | 9.69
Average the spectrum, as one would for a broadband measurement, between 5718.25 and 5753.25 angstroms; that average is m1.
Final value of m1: 9.53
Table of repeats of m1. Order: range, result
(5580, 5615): 8.49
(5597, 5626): 8.61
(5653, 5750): 9.34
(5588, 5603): 7.93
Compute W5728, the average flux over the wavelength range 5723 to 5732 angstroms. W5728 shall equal 9.6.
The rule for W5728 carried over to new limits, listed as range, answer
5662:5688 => 9.21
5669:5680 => 9.18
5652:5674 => 8.91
